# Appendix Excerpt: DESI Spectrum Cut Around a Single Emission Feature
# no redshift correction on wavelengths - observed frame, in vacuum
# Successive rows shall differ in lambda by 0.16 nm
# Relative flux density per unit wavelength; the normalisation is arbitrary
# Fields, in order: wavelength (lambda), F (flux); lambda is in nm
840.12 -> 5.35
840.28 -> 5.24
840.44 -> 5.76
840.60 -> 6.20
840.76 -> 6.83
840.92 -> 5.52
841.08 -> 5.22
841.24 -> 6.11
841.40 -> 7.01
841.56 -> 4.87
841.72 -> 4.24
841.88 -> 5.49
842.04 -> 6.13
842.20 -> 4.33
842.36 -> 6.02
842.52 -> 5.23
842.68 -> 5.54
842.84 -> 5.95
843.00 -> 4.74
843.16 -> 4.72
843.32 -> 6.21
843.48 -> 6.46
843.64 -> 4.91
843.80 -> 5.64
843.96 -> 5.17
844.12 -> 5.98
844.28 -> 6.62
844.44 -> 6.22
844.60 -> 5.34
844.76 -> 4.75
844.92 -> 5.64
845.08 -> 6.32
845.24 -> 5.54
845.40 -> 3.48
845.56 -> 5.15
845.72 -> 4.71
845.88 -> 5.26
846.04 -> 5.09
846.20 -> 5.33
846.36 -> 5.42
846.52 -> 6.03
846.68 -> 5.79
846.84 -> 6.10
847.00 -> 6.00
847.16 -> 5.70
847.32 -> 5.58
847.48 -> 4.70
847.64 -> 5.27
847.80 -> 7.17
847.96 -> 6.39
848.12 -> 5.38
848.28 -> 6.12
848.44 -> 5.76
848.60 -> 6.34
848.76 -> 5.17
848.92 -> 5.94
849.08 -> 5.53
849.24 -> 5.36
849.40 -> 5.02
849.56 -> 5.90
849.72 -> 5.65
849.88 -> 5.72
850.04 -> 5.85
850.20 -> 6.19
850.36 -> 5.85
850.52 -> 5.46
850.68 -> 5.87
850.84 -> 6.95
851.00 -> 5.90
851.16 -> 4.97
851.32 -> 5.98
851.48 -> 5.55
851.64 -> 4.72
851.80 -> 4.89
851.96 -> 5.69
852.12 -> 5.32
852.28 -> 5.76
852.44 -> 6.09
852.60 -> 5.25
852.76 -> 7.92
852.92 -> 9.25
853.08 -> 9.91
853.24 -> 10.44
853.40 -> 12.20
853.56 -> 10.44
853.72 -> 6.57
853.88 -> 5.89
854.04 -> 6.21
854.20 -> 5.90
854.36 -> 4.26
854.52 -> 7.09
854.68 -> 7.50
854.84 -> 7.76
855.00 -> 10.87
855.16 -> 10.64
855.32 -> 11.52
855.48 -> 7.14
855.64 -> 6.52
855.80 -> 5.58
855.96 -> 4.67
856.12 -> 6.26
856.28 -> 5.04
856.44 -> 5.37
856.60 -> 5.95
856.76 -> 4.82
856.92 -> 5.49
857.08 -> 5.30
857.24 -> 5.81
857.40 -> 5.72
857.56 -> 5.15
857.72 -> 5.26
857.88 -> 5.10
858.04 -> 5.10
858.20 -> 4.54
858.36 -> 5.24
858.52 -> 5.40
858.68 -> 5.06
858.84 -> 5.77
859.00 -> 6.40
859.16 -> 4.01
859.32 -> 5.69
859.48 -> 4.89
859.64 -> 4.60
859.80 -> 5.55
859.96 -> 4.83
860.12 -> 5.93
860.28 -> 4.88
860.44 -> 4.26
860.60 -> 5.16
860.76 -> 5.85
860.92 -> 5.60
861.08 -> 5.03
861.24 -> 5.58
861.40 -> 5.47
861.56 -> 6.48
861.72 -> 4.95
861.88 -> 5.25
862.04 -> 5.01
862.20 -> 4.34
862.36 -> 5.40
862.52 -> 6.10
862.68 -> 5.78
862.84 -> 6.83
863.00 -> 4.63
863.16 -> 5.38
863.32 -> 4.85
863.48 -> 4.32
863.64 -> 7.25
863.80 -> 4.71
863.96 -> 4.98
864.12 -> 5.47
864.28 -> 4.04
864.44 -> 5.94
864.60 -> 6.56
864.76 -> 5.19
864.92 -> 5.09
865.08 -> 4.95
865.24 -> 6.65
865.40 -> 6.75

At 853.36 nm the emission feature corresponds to [S II] 6716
